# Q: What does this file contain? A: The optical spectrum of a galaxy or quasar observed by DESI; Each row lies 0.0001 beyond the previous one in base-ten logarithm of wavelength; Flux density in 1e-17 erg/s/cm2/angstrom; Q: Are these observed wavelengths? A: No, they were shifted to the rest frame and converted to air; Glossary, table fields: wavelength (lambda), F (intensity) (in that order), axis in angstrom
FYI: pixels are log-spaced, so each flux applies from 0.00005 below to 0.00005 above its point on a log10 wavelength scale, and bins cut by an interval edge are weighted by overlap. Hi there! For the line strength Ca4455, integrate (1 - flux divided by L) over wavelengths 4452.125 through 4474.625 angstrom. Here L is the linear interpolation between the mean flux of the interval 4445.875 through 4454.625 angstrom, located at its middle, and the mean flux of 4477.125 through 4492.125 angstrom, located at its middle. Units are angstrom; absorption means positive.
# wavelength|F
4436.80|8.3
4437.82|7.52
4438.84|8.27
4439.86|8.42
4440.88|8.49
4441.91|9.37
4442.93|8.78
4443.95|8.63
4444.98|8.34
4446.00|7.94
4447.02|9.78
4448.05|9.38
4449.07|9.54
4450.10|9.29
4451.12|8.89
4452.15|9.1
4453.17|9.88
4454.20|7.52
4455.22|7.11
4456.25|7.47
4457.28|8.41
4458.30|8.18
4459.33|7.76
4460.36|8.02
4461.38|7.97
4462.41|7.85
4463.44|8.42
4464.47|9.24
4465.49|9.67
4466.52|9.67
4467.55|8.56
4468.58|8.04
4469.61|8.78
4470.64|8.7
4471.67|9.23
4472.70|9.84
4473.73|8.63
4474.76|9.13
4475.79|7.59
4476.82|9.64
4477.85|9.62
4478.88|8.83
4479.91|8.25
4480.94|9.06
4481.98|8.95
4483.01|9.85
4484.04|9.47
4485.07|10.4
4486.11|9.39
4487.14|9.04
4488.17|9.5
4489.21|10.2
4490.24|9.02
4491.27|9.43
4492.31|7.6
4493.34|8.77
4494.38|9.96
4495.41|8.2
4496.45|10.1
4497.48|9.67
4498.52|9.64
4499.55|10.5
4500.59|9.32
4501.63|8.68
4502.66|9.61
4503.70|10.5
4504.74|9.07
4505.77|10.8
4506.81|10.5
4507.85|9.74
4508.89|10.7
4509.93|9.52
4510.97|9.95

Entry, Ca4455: 1.6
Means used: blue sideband 9.1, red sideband 9.32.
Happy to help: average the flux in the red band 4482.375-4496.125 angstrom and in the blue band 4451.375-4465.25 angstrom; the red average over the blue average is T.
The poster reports 1.13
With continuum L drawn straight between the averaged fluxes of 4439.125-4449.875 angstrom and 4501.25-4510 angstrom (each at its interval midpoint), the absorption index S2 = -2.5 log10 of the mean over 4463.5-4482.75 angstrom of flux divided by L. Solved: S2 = 0.05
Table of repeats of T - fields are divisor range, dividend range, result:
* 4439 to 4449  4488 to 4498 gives 1.05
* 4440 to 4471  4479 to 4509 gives 1.10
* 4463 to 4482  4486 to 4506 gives 1.06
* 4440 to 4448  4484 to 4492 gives 1.08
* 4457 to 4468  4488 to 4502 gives 1.09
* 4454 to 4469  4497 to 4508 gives 1.19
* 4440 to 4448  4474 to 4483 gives 1.02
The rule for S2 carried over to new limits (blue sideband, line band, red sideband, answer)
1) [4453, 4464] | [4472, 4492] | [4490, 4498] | -0.062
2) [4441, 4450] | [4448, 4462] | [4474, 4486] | 0.072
